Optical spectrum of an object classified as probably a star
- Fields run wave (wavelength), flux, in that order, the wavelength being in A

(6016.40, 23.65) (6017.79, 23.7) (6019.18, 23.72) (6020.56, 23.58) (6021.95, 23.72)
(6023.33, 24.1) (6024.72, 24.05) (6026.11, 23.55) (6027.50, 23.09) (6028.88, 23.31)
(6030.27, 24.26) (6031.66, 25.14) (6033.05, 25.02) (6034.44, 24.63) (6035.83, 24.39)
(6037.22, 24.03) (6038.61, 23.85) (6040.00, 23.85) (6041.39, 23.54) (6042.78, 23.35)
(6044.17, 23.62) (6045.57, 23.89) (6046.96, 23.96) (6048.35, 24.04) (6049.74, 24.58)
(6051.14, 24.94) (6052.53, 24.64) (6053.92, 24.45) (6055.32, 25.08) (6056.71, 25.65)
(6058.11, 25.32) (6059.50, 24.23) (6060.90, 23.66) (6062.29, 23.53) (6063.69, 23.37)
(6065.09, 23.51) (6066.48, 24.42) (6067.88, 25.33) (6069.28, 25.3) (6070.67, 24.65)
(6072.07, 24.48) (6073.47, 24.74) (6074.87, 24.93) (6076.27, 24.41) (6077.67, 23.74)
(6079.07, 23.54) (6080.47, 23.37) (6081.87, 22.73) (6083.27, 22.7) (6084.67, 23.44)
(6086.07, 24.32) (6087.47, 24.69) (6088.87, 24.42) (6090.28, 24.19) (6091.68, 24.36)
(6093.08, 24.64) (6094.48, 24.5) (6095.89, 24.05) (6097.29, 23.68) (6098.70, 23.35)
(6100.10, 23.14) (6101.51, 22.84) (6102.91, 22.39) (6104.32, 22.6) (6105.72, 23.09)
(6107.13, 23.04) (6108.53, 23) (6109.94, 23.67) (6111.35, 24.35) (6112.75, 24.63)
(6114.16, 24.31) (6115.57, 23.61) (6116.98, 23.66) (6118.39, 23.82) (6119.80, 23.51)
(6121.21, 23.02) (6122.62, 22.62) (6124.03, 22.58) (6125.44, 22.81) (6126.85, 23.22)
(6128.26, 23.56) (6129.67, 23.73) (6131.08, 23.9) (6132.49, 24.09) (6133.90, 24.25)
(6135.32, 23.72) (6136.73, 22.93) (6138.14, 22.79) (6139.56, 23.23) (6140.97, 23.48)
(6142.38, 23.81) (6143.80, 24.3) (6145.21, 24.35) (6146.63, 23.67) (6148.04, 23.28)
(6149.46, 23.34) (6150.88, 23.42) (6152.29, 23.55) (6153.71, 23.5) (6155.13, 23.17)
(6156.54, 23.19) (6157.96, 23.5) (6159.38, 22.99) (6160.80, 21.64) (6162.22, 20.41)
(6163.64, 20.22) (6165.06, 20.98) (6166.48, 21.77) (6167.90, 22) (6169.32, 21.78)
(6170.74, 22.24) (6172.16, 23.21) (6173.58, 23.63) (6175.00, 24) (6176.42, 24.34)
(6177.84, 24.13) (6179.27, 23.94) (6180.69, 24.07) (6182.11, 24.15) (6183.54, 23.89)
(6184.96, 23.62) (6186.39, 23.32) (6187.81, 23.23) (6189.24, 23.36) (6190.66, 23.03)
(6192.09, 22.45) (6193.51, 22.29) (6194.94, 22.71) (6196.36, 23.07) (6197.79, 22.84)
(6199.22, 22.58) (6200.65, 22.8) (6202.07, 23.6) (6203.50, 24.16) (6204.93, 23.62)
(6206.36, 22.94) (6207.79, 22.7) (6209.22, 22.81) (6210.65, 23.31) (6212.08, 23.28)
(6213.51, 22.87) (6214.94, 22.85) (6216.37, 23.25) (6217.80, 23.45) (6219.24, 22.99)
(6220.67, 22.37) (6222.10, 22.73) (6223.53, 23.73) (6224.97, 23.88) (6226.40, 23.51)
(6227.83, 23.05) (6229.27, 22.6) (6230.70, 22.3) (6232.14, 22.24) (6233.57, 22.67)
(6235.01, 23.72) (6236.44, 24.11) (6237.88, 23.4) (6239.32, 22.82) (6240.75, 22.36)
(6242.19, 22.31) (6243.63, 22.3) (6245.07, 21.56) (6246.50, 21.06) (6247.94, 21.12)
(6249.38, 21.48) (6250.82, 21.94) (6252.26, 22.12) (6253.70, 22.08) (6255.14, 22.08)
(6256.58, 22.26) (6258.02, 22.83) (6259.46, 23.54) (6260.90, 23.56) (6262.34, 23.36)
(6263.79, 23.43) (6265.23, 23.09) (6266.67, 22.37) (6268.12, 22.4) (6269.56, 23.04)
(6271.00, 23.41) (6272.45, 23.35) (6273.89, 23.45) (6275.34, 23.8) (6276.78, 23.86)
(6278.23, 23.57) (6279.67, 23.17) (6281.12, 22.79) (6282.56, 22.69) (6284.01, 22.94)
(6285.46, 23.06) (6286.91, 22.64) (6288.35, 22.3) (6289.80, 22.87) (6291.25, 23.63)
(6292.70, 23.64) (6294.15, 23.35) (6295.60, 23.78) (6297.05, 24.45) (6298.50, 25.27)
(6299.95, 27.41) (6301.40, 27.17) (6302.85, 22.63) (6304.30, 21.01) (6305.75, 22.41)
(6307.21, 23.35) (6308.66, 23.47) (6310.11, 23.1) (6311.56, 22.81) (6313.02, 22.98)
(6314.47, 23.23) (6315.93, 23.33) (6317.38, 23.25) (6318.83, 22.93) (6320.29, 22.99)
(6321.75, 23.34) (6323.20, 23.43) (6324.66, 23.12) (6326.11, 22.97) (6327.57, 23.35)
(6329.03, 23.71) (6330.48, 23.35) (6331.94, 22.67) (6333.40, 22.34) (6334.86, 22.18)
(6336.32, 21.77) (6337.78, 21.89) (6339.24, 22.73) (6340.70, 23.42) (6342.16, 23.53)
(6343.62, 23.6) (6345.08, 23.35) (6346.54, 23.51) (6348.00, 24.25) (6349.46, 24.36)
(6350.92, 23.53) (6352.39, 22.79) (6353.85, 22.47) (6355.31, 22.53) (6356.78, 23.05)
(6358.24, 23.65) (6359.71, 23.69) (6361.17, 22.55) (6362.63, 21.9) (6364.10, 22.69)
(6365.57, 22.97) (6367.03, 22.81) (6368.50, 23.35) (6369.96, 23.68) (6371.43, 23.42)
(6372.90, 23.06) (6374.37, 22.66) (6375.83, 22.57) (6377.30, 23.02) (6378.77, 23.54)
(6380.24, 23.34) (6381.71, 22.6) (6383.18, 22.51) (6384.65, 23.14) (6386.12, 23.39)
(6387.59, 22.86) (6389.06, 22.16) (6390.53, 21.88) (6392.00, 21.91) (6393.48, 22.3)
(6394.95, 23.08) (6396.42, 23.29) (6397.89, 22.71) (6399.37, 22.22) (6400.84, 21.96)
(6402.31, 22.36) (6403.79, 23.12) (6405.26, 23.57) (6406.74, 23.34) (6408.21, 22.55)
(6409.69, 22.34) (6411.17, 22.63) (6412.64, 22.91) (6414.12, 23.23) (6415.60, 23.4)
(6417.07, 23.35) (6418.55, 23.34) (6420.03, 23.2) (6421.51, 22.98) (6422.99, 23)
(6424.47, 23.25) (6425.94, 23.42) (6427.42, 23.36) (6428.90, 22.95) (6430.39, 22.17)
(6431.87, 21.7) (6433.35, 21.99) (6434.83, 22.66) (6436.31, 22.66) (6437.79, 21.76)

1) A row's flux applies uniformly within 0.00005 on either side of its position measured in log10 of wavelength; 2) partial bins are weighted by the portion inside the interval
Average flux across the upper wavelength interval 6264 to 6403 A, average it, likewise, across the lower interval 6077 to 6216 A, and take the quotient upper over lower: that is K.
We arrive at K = 0.99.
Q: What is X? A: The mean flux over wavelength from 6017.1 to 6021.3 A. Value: 23.7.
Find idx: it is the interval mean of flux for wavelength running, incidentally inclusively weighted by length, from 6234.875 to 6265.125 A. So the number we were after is 22.5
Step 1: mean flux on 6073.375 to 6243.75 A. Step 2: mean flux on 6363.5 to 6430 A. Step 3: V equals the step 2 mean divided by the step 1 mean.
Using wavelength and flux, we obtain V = 0.98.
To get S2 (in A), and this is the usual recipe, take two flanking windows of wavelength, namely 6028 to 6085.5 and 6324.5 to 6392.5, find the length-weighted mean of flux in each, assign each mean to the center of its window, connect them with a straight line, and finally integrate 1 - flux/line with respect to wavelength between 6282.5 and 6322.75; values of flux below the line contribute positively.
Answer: -0.4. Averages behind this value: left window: 24.2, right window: 23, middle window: 23.4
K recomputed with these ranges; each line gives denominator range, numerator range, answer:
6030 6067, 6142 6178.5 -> 0.95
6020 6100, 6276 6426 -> 0.96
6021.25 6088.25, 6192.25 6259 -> 0.94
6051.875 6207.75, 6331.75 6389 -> 0.98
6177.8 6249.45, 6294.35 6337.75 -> 1.02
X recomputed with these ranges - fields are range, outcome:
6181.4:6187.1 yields 23.7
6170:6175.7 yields 23.3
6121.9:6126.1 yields 22.7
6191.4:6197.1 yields 22.7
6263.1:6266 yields 23.3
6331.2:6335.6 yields 22.4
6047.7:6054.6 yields 24.5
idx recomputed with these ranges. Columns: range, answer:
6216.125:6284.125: 22.8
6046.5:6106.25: 24.1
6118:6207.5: 23.2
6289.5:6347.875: 23.3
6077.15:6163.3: 23.5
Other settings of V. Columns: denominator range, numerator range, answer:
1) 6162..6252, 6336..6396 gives 1.01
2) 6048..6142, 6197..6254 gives 0.96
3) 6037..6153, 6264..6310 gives 0.98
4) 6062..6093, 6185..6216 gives 0.96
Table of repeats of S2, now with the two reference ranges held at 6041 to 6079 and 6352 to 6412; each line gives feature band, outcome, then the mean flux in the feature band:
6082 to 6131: 1.1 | 23.6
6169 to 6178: 0.2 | 23.4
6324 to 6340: 0.2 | 22.7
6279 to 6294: 0.2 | 23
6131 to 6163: 0.8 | 23.3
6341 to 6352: -0.3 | 23.7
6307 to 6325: 0.0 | 23.2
